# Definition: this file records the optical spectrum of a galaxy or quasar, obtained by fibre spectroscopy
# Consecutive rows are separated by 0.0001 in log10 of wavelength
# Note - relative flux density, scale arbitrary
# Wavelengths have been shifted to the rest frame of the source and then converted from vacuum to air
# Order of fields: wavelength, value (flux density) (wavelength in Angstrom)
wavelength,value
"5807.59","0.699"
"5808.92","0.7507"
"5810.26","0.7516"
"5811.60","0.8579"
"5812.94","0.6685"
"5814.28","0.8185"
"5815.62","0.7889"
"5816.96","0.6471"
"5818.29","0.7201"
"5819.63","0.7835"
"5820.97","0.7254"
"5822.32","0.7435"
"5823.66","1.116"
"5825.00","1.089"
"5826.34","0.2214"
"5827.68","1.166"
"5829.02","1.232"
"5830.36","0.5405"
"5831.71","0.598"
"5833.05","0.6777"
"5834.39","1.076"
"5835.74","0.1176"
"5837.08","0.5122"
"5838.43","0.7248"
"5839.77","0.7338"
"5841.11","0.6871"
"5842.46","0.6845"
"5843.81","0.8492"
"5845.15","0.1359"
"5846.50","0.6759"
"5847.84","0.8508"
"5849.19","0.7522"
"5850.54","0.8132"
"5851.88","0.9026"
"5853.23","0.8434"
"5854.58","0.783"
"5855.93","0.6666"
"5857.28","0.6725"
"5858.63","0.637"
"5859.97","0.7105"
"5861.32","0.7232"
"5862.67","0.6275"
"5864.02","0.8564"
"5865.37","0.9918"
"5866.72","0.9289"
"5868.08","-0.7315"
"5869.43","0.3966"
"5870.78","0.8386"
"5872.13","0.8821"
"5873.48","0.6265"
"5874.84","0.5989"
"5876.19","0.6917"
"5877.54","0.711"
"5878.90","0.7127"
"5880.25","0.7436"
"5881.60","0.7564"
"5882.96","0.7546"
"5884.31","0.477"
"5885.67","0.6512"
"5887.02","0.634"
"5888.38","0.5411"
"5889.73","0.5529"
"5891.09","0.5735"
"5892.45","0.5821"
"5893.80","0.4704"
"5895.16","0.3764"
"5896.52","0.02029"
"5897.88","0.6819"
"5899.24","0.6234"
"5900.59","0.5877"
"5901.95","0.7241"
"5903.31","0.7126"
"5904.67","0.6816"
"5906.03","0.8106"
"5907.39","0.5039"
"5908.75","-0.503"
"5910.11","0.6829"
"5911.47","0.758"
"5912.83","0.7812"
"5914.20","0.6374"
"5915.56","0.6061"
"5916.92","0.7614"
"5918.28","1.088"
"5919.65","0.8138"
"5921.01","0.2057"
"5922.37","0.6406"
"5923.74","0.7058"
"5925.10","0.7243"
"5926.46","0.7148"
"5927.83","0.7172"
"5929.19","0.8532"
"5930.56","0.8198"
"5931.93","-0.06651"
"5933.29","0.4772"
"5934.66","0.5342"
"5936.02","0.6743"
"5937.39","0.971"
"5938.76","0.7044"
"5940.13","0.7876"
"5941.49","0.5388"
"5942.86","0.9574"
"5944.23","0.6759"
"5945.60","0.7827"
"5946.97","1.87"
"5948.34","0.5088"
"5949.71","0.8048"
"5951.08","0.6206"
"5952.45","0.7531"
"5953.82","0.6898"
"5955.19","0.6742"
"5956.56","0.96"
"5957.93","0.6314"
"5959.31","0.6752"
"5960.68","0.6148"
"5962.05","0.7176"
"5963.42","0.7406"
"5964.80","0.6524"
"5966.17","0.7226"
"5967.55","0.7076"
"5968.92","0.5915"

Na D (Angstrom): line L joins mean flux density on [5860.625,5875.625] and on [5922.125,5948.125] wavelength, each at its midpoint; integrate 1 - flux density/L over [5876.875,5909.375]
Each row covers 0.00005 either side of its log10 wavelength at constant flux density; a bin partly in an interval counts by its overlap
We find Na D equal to 4.8 Angstrom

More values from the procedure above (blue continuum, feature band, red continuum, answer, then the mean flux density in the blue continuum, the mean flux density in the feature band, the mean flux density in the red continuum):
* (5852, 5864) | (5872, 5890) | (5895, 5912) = -1.3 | 0.725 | 0.663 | 0.514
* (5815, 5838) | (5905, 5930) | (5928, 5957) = 3.4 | 0.75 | 0.641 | 0.74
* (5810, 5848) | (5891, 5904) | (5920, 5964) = 3.3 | 0.729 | 0.534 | 0.71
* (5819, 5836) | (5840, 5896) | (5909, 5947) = 7.8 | 0.791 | 0.648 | 0.696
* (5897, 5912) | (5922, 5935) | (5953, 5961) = 0.3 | 0.56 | 0.613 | 0.713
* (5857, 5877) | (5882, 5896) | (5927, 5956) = 2.1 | 0.63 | 0.559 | 0.732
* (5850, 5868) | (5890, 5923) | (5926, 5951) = 7.2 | 0.731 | 0.576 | 0.738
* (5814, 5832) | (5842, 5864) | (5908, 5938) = 1.0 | 0.803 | 0.713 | 0.617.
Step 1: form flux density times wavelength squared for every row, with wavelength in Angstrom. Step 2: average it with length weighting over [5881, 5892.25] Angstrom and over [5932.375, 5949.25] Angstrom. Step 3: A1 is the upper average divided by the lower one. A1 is 1.29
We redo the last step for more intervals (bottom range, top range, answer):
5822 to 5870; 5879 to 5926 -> 0.88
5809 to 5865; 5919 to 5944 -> 0.92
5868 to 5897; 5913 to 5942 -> 1.19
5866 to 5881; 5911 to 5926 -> 1.22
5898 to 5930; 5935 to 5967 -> 1.20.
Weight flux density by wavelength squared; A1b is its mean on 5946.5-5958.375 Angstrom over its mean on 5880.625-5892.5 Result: 1.4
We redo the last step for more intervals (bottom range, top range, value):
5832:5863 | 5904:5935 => 0.90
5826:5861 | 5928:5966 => 1.06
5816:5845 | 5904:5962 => 0.97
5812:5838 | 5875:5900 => 0.80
